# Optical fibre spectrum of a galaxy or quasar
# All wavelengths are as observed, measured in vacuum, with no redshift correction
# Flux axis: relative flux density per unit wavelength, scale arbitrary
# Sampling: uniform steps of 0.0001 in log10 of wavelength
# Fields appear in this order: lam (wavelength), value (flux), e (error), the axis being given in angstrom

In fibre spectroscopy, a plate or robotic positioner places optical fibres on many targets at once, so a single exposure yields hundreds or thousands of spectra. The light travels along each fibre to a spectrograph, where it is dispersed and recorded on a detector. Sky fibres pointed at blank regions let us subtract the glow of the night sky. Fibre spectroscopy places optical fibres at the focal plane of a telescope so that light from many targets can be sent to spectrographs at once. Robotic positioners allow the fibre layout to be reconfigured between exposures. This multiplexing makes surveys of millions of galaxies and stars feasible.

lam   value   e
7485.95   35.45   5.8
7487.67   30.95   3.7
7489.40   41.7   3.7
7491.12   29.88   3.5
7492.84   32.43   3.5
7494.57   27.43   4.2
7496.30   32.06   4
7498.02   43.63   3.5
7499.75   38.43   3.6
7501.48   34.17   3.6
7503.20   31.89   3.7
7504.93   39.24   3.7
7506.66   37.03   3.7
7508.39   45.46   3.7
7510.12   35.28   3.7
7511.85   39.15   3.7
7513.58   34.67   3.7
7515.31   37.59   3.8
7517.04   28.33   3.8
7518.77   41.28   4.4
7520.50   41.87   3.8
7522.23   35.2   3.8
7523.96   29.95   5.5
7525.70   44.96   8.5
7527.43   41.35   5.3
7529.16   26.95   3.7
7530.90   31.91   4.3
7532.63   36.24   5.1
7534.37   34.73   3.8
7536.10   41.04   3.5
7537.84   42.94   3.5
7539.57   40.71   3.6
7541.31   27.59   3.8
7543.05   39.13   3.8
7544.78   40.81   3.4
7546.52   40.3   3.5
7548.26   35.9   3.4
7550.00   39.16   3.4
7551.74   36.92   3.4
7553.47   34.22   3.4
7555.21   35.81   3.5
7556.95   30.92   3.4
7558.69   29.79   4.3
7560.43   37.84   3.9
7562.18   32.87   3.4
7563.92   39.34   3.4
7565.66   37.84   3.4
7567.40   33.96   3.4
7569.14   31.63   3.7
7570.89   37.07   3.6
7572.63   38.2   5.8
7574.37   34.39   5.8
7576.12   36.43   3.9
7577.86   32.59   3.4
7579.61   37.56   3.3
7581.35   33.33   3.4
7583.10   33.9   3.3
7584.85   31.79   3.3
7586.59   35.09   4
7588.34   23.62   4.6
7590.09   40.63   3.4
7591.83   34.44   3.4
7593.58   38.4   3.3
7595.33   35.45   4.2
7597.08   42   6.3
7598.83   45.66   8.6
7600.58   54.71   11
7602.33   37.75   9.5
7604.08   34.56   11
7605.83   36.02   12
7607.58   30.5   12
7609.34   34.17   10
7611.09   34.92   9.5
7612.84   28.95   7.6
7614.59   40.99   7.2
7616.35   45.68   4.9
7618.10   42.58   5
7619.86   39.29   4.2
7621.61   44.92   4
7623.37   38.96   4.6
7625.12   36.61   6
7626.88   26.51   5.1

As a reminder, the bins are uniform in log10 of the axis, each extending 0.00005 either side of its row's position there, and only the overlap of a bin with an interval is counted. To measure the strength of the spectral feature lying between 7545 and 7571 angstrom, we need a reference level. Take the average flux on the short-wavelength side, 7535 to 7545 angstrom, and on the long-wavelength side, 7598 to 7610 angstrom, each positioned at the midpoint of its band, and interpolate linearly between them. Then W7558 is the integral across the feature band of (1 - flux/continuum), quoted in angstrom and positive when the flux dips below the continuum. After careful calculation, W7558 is 2.0 angstrom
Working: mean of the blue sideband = 38.5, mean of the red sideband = 39.1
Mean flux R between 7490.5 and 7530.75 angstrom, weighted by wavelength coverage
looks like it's 36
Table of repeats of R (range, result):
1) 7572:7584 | 35.1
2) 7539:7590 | 35.2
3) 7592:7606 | 40.5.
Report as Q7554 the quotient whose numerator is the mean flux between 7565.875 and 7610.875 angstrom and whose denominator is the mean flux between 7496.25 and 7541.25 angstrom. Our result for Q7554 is 0.98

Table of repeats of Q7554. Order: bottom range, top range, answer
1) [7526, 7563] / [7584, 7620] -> 1.03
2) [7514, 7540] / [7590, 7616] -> 1.03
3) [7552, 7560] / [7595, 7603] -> 1.31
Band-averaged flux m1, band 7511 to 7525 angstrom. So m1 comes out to 36.1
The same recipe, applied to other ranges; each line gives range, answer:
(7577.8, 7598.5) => 35.3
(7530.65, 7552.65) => 37.7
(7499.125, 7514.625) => 37.2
